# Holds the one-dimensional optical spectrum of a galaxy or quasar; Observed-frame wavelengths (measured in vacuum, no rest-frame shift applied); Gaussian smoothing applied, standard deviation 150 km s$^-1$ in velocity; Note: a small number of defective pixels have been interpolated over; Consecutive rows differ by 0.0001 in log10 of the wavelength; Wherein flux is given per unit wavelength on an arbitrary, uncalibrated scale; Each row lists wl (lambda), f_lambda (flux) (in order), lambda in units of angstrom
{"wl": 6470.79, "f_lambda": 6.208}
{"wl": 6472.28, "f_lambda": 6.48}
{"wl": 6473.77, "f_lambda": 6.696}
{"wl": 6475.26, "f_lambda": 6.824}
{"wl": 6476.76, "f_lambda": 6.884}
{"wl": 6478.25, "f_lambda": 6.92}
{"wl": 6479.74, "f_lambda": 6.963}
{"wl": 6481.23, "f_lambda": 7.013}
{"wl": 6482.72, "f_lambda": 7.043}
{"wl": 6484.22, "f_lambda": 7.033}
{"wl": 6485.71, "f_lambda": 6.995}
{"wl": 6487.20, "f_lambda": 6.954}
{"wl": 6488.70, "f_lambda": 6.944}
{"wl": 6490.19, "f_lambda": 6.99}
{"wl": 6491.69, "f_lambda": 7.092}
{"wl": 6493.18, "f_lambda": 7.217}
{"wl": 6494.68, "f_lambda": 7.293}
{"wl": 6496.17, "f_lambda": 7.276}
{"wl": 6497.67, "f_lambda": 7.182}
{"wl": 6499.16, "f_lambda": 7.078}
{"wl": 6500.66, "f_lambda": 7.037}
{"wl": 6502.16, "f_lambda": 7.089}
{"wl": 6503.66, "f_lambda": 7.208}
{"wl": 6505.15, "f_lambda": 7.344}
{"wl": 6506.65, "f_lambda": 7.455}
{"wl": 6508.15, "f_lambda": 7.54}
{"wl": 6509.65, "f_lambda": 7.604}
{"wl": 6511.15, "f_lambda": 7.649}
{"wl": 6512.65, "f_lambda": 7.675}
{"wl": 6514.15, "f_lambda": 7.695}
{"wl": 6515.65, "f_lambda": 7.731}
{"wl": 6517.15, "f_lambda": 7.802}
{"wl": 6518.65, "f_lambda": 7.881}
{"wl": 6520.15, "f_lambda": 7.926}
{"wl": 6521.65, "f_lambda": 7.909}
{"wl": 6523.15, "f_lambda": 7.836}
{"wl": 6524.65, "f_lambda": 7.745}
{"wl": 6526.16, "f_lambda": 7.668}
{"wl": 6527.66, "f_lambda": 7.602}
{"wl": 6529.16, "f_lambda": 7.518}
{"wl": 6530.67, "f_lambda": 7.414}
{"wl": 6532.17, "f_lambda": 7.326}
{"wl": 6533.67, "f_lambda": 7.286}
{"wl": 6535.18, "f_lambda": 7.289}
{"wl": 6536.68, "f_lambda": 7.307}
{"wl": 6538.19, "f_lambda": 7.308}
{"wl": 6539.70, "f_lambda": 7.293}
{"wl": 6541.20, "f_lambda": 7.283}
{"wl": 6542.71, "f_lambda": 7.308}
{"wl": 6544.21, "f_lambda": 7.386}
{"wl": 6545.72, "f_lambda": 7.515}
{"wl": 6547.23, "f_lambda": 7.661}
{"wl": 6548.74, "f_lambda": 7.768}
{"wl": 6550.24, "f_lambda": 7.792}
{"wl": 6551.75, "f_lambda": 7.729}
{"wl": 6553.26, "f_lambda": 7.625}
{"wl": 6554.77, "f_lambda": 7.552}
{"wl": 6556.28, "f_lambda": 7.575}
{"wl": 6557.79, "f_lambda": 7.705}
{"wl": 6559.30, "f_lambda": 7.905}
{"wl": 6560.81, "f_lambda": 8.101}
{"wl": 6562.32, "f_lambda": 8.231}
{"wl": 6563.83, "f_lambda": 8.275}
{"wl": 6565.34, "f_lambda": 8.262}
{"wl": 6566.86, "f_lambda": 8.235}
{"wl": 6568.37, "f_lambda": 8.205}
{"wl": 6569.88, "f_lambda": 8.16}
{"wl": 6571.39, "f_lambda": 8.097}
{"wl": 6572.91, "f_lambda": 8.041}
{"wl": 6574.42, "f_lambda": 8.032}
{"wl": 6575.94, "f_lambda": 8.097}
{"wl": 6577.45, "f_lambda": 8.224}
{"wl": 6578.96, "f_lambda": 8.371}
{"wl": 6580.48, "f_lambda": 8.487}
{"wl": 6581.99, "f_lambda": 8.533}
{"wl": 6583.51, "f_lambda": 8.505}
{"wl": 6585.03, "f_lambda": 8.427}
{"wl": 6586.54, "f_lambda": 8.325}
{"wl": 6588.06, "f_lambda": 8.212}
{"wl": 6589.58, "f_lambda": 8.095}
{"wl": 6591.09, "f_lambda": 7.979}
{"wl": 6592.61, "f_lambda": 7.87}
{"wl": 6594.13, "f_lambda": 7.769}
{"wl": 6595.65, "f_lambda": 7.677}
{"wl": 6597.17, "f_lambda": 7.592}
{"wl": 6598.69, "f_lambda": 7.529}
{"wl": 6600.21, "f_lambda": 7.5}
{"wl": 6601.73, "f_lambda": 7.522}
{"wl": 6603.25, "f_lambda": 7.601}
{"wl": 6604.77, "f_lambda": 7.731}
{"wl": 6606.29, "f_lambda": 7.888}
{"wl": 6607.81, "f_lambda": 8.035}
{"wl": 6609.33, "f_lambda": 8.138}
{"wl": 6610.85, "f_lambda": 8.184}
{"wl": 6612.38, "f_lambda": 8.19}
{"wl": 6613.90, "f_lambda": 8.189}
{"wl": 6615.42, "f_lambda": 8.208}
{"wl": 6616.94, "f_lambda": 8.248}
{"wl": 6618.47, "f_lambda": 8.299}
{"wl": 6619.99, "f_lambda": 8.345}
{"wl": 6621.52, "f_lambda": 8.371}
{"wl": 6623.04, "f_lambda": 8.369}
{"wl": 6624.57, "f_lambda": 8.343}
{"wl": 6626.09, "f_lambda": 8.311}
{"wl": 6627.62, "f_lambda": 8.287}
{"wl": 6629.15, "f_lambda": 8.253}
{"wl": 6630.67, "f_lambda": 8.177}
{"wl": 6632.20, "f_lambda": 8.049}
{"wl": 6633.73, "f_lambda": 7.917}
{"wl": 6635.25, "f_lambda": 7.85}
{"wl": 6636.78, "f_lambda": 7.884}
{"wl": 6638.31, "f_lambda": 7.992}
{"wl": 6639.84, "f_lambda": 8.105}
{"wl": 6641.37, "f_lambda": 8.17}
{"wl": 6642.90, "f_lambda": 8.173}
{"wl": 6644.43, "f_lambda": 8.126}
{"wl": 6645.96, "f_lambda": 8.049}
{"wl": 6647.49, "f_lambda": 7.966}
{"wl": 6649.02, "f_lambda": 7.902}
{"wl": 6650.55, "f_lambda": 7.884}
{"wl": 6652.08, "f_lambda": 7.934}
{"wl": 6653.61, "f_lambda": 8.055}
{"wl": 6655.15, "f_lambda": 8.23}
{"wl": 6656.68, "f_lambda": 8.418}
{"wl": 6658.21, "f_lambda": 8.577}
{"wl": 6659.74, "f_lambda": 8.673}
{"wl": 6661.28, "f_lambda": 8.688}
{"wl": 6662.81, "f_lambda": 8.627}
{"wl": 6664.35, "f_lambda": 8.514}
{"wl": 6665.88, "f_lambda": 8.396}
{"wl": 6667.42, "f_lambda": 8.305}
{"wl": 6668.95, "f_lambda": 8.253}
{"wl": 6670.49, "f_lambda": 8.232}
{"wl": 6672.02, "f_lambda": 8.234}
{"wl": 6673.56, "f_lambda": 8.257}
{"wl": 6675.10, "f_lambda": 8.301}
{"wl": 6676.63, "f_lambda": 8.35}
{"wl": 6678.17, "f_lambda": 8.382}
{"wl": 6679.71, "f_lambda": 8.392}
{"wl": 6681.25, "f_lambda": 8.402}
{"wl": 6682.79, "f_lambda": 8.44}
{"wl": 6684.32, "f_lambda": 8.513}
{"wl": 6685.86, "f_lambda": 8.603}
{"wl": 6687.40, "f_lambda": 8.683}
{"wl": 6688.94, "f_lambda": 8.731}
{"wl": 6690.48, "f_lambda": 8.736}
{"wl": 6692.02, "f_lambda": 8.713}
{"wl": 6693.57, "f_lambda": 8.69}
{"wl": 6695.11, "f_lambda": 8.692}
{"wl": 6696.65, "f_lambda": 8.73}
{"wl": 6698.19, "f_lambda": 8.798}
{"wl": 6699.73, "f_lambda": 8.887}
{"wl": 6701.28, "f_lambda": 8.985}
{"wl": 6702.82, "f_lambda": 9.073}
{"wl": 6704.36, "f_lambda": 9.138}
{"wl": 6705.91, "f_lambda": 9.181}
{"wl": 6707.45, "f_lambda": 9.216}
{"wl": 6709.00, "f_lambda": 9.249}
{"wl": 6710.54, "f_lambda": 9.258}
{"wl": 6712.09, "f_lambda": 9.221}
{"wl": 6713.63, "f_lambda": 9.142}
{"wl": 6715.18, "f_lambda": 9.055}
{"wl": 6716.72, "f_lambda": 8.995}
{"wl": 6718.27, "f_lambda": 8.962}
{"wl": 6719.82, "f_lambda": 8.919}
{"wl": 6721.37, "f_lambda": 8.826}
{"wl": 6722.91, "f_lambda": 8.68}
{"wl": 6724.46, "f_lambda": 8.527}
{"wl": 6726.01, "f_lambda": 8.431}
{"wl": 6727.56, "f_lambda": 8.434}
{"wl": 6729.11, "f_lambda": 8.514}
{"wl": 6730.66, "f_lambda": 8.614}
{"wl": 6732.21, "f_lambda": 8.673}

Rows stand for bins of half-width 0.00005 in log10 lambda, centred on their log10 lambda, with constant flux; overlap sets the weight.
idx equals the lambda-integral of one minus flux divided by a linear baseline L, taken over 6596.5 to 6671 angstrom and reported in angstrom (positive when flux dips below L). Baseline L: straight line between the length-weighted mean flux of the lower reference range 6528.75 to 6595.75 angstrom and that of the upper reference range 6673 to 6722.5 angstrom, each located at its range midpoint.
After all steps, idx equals 2.0 angstrom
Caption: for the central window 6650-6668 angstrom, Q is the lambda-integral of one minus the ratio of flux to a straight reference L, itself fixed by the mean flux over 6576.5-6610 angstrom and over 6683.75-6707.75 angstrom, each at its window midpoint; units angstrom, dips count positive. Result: 0.4 angstrom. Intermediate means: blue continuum 8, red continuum 8.83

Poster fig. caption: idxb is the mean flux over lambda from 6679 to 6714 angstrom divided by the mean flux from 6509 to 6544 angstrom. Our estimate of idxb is 1.2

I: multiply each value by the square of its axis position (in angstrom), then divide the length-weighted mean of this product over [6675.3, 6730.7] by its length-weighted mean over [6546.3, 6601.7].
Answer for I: 1.14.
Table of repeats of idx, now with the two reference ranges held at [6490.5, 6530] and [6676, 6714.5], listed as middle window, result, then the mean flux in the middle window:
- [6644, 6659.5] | 0.67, 8.14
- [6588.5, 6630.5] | 0.91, 8.02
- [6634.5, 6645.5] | 0.49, 8.04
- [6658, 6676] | 0.40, 8.42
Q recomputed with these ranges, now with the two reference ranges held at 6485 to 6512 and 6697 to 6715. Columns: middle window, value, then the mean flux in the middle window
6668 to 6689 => 1.1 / 8.4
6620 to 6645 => 0.8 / 8.15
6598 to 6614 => 0.7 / 7.85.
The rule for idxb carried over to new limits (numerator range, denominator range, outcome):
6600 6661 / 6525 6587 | 1.04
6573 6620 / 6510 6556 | 1.06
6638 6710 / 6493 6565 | 1.12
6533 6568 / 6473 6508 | 1.09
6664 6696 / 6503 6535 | 1.11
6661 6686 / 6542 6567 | 1.08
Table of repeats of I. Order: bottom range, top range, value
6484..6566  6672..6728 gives 1.23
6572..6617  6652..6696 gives 1.08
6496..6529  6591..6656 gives 1.10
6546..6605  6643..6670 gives 1.06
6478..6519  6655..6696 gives 1.23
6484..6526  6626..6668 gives 1.15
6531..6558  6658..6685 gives 1.17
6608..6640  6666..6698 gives 1.06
